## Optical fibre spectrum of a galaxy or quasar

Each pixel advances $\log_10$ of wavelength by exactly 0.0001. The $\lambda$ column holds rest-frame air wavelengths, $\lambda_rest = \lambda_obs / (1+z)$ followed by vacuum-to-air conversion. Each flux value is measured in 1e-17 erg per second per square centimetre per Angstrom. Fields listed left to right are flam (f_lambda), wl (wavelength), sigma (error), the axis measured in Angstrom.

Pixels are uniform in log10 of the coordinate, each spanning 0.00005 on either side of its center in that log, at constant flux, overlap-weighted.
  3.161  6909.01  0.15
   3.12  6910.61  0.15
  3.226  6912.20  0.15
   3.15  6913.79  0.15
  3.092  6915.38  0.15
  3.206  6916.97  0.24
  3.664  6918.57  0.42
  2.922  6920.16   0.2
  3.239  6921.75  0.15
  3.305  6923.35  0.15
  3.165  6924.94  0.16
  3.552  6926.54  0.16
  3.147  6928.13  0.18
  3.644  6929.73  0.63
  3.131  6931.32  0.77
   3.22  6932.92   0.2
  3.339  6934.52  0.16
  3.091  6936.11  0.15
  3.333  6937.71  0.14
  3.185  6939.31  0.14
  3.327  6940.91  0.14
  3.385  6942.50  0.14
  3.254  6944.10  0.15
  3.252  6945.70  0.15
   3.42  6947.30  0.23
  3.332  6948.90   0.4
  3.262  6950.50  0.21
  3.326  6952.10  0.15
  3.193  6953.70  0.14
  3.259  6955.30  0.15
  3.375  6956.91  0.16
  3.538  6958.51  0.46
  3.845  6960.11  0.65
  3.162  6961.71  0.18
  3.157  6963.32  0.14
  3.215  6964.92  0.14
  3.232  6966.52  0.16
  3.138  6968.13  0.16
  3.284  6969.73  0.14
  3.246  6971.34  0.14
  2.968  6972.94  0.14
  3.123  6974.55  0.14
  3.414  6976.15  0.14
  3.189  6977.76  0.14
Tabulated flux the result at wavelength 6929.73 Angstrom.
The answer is 3.644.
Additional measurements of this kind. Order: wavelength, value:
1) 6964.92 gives 3.215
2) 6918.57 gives 3.664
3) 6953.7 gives 3.193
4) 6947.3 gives 3.42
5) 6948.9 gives 3.332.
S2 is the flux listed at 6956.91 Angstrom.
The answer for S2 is 3.375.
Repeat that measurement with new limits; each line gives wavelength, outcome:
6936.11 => 3.091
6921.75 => 3.239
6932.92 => 3.22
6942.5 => 3.385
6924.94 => 3.165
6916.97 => 3.206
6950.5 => 3.262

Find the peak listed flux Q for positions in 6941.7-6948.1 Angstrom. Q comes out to 3.42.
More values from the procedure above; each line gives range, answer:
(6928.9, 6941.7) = 3.644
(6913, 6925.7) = 3.664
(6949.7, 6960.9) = 3.845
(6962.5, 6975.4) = 3.284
